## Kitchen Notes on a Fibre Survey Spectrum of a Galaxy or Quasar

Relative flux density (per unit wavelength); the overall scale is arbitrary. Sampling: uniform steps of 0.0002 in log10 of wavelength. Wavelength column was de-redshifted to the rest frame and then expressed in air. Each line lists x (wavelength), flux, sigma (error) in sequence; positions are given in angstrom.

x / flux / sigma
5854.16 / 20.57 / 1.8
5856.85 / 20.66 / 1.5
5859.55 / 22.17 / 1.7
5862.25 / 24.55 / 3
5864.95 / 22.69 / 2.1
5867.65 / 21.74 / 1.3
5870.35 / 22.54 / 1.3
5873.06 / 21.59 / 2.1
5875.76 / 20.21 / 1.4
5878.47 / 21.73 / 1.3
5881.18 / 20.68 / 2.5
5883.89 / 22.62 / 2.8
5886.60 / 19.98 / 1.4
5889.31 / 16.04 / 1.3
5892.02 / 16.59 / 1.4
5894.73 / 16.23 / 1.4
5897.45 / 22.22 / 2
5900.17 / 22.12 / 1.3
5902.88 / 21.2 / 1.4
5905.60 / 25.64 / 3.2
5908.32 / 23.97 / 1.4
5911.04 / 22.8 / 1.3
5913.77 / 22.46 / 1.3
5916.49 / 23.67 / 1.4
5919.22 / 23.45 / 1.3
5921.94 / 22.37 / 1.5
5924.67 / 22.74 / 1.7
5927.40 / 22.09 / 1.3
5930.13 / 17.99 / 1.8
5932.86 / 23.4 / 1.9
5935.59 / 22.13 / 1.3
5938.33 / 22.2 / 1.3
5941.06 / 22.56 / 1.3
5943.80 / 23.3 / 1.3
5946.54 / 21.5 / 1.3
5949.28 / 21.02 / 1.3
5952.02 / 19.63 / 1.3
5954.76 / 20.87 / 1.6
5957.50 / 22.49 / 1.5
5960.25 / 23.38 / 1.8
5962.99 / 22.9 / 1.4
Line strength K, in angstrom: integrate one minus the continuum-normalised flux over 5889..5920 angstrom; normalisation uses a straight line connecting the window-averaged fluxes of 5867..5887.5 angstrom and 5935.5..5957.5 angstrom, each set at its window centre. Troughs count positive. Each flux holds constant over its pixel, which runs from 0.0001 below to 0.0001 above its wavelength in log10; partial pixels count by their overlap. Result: 0.0 angstrom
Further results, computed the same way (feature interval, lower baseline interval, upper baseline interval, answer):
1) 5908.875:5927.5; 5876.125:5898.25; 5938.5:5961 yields -2.0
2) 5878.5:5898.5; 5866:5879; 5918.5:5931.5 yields 2.1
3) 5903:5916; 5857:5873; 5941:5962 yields -0.8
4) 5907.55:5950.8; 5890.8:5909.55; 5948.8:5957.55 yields -2.8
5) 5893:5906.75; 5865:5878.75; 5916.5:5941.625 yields 0.4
